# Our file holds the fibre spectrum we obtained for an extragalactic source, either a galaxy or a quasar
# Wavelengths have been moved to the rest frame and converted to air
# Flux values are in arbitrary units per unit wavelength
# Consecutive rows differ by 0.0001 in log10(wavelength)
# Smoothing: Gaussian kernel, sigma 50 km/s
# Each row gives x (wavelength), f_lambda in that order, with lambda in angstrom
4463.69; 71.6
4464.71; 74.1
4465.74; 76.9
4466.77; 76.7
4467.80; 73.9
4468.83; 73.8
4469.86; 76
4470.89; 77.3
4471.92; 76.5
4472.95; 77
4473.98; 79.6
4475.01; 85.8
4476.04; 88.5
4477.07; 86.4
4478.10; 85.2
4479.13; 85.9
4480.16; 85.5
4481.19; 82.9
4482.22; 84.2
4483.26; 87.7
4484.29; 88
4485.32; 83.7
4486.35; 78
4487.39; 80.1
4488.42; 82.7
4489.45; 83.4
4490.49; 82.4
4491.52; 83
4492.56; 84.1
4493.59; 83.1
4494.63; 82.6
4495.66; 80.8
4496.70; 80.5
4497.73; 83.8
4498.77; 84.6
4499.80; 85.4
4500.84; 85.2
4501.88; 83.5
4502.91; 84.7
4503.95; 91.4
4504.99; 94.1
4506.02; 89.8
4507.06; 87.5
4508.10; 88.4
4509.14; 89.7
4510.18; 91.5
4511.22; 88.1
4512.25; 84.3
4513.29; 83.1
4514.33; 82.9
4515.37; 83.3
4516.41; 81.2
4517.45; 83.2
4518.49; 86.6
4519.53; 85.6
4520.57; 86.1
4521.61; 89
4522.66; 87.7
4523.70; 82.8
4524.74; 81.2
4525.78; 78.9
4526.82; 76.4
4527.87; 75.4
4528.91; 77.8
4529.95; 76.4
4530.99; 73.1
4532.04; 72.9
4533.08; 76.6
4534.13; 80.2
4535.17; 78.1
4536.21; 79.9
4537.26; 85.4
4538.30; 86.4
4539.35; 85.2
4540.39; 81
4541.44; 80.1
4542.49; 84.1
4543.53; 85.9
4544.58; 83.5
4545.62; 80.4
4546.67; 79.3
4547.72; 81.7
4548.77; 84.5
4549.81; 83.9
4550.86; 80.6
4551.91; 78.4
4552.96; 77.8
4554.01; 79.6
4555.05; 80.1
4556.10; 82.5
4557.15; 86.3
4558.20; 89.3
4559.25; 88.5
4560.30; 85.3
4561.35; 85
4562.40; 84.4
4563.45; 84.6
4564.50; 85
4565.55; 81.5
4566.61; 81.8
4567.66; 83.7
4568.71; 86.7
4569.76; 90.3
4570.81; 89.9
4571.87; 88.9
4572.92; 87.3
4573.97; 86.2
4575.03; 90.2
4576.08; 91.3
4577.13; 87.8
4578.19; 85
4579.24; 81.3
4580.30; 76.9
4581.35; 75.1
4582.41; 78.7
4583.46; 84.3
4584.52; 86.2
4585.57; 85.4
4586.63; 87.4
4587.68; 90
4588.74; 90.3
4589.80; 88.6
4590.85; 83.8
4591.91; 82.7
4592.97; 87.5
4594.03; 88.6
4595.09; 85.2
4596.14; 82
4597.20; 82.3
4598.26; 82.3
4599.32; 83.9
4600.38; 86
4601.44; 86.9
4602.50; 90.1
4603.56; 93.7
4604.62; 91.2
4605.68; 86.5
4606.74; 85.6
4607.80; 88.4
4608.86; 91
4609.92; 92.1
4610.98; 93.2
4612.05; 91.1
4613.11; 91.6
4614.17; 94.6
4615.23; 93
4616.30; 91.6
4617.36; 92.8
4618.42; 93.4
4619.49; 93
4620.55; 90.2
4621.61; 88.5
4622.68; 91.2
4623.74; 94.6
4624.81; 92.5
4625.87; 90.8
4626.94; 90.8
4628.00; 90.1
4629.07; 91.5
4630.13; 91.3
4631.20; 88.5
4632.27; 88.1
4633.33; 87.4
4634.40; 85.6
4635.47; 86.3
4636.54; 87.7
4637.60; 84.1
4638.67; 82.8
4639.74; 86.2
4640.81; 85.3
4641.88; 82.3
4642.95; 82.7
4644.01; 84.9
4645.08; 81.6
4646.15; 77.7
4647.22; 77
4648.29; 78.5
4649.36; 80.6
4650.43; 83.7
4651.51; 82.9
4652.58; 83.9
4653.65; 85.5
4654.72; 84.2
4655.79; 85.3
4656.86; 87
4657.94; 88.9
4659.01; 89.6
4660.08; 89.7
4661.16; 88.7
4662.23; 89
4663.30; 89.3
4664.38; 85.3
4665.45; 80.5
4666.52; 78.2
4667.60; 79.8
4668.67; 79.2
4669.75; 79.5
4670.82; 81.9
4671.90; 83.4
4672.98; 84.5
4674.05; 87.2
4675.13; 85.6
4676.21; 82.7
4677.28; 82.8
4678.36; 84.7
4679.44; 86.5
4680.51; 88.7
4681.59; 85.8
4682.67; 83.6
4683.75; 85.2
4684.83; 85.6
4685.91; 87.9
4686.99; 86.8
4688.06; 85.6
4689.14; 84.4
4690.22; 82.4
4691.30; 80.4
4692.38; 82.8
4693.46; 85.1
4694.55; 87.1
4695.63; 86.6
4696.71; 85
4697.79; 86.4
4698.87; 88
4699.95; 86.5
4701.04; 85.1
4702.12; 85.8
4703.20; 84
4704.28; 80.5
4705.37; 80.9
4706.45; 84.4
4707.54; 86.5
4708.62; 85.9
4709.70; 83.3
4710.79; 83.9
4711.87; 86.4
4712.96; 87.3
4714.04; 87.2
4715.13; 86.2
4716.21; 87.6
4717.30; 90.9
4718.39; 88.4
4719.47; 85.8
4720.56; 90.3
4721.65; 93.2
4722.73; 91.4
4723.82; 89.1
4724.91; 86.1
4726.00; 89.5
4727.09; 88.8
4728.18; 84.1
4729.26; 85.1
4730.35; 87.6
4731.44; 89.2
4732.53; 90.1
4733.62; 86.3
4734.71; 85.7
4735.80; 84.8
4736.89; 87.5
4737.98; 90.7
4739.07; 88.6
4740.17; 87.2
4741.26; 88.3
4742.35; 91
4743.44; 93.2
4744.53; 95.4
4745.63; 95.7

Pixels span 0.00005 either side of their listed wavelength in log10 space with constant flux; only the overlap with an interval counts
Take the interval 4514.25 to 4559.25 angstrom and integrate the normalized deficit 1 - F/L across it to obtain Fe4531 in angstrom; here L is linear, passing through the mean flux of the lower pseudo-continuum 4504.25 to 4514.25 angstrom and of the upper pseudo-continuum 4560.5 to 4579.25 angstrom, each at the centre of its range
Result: 2.92 angstrom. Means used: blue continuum 88.3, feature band 81.7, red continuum 86.3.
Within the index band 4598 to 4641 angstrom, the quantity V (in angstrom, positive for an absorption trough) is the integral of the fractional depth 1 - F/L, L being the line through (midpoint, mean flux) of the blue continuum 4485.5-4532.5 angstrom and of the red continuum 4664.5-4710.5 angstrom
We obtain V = -2.84 angstrom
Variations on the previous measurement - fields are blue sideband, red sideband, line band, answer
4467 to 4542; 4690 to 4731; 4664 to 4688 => 0.5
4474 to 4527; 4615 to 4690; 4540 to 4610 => 0.3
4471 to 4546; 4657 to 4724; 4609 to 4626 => -1.5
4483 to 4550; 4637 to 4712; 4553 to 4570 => -0.2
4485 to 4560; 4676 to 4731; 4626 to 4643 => -0.4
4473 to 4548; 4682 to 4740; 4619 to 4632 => -0.9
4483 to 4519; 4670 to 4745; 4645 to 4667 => 0.5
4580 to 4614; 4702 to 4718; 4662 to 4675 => 0.4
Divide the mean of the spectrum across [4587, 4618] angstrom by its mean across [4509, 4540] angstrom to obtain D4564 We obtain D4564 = 1.1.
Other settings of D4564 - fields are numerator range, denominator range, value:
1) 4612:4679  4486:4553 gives 1.04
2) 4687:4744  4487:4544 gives 1.04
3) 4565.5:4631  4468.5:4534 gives 1.06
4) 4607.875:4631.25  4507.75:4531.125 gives 1.10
